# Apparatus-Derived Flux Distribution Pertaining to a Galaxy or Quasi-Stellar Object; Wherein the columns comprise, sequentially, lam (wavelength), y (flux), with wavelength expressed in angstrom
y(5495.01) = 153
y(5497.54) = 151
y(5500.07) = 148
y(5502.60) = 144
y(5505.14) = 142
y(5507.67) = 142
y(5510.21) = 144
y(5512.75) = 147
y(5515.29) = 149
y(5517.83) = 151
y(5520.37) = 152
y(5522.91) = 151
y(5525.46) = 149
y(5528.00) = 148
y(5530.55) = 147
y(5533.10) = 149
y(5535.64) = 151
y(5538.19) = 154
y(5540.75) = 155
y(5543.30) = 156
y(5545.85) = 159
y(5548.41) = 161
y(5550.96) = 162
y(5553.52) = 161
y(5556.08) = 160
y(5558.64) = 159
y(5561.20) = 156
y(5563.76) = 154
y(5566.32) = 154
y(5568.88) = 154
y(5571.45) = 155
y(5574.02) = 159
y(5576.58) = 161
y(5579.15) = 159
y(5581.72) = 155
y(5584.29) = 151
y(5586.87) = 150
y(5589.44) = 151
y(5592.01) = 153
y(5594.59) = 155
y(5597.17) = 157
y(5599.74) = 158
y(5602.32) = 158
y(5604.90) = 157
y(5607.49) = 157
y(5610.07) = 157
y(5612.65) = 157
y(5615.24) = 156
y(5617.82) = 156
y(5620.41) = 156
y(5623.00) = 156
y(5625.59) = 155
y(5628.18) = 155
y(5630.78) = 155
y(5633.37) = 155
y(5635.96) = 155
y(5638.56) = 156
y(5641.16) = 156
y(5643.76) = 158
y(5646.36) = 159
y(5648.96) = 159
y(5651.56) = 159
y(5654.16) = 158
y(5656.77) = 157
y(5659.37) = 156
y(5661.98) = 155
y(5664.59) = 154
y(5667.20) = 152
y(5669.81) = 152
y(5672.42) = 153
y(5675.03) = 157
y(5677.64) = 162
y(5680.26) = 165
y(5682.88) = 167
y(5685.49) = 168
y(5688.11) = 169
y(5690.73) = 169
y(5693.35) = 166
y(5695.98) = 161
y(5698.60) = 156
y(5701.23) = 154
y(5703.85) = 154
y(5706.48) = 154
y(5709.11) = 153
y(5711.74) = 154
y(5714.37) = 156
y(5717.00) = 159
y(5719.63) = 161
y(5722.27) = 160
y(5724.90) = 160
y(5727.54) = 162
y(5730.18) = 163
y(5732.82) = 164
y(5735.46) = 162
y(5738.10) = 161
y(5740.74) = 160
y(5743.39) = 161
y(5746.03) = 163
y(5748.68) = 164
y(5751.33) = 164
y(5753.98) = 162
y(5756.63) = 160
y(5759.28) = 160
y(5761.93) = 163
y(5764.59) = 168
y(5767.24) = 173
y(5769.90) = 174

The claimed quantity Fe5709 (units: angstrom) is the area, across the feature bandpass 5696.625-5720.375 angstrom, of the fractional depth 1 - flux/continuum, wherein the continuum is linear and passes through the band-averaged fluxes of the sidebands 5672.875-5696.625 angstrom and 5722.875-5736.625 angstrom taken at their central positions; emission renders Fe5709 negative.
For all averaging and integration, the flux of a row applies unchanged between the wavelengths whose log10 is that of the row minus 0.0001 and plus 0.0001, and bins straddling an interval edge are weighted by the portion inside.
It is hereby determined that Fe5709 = 1.1 angstrom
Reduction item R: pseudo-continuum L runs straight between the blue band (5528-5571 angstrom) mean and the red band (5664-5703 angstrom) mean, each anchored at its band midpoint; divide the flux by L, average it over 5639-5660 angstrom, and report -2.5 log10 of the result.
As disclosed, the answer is 0.010 mag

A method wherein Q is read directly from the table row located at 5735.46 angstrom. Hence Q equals 162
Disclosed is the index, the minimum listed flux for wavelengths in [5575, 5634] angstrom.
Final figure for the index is 150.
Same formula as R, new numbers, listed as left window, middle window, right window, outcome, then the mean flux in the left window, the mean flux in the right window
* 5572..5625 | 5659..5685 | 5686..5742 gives 0.01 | 156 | 160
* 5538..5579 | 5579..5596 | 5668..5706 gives 0.04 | 158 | 161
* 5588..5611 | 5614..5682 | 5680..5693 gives 0.04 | 156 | 168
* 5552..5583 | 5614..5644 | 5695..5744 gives 0.02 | 157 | 159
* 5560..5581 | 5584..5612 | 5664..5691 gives 0.02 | 157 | 161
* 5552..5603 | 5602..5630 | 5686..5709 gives 0.01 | 156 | 160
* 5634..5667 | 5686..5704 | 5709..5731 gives -0.03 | 157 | 159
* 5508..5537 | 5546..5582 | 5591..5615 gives -0.04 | 149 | 157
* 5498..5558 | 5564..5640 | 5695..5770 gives -0.01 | 151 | 161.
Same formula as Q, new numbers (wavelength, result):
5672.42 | 153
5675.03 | 157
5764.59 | 168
